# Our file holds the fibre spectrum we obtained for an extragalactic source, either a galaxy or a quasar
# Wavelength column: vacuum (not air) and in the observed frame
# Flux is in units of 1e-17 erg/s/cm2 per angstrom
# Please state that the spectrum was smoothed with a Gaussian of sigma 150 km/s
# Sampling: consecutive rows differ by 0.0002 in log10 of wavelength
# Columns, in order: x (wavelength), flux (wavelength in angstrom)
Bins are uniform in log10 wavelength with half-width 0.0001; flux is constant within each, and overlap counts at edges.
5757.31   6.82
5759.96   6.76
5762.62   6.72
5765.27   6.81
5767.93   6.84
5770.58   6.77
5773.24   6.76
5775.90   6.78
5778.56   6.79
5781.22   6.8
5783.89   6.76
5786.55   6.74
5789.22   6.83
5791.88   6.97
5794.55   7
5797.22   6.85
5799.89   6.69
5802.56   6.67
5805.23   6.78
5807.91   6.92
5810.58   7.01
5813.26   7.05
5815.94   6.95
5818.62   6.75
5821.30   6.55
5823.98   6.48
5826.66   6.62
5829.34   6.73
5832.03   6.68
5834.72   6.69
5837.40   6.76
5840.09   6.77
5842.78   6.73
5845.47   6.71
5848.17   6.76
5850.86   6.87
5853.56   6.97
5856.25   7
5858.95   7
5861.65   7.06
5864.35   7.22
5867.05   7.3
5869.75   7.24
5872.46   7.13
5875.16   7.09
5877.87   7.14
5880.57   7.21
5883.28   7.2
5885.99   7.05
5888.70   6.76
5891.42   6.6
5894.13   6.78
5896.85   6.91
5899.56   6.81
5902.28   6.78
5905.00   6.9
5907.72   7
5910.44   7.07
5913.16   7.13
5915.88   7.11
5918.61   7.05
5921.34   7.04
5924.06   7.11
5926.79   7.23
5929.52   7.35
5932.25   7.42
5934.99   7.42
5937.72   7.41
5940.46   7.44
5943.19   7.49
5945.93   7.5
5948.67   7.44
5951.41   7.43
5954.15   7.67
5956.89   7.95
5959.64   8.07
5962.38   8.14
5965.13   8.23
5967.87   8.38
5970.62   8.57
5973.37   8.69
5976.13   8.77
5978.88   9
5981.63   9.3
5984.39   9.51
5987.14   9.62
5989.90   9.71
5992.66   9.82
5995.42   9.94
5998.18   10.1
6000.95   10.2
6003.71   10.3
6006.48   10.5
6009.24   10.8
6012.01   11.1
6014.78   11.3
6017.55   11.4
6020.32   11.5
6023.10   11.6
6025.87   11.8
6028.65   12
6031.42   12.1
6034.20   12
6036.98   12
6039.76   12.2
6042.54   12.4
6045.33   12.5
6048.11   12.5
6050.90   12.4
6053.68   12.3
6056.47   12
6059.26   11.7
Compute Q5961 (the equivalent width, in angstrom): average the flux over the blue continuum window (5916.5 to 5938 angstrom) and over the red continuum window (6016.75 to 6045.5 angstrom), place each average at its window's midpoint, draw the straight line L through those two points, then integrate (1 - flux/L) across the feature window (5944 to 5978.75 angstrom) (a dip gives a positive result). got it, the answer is 2.7 angstrom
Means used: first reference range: 7.24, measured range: 8.09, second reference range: 11.9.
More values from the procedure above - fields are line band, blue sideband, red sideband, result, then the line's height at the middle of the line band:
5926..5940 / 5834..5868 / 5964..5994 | 1.5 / 8.29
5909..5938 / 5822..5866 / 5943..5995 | 2.6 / 7.91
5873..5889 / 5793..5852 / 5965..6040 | 1.7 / 7.95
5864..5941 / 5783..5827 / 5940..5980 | 5.0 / 7.6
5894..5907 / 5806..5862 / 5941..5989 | 1.3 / 7.59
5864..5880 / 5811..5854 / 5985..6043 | 1.0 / 7.68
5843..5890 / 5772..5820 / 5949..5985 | 2.8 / 7.48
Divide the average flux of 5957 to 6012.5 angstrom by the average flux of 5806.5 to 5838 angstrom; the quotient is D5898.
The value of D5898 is 1.39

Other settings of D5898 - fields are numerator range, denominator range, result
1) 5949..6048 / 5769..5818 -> 1.48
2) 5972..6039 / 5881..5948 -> 1.49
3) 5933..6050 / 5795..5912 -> 1.42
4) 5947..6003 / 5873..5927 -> 1.26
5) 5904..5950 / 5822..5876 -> 1.05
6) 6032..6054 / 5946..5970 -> 1.55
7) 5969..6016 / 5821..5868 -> 1.44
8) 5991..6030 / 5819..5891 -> 1.57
